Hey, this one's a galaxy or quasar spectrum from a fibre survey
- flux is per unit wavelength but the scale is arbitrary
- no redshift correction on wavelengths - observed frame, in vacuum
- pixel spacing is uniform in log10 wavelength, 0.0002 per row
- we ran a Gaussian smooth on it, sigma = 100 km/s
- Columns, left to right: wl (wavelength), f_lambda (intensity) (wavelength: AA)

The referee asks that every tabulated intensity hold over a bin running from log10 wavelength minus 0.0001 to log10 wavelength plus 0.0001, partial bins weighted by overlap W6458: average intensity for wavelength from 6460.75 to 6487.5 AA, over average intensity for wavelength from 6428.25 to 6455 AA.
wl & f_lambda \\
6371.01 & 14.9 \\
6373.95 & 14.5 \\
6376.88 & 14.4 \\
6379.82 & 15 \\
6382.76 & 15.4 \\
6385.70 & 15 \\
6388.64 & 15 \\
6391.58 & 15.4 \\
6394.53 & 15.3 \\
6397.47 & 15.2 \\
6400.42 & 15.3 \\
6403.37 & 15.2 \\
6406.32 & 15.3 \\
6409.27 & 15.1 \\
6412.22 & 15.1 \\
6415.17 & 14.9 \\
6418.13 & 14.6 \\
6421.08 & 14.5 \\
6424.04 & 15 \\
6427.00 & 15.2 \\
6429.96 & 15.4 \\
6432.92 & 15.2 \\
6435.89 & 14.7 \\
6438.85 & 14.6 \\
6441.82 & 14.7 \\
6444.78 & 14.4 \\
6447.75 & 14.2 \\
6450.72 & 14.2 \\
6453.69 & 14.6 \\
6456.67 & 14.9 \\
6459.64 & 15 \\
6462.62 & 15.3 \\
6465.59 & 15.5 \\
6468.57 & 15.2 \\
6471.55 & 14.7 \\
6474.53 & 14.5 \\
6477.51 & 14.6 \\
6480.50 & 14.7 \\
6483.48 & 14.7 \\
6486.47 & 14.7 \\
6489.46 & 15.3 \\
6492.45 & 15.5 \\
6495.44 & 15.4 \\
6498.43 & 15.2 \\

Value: 1.0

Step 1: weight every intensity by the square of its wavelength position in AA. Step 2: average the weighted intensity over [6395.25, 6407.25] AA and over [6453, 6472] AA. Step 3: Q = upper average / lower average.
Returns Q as 1.01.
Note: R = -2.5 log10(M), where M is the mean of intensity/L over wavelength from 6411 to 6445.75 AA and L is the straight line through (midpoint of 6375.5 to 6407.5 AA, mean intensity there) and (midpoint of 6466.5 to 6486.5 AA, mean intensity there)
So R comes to 0.01 mag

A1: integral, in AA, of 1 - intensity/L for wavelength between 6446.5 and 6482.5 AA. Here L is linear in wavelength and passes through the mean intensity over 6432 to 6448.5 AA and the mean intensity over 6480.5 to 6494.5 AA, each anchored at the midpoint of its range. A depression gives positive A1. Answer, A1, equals 0.1 AA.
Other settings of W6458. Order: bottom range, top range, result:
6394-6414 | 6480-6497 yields 0.99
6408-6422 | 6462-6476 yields 1.01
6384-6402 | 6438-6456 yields 0.95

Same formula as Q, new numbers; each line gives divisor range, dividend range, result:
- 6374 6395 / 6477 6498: 1.03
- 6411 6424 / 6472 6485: 1.01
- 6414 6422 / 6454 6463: 1.03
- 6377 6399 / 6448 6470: 1.01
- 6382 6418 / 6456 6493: 1.01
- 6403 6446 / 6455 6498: 1.02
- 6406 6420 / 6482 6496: 1.03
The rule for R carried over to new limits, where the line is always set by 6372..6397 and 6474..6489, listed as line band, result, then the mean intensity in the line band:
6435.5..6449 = 0.02 mag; 14.5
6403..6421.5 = 0.00 mag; 15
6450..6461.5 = 0.00 mag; 14.7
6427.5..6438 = -0.02 mag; 15.1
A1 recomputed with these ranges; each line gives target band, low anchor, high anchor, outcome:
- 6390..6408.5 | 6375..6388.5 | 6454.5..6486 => -0.4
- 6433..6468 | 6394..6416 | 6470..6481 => 0.1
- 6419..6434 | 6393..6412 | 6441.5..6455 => -0.3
